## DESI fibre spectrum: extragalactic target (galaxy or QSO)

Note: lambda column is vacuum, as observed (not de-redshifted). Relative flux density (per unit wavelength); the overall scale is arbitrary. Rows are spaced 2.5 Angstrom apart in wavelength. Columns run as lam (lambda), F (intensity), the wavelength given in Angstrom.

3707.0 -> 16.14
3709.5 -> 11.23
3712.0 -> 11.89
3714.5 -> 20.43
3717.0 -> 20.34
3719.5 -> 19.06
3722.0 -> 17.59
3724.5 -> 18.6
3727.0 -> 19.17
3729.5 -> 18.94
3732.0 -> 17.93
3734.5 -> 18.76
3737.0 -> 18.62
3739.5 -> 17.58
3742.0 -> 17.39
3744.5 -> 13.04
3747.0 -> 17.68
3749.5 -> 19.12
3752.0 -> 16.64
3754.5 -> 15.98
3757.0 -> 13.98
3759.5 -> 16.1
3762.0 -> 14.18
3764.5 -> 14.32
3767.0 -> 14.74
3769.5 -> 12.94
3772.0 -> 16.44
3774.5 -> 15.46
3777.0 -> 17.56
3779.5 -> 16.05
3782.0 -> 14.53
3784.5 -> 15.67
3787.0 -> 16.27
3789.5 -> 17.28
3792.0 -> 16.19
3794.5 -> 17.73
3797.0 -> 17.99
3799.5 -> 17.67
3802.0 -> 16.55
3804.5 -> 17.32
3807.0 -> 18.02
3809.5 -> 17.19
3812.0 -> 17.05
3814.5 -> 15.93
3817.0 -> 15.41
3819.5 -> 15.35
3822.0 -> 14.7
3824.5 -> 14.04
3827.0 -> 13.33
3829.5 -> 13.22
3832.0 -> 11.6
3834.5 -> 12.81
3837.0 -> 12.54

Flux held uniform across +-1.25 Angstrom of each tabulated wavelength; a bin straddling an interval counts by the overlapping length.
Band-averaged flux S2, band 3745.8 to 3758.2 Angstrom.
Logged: 16.7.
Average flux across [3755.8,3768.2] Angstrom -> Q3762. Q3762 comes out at 14.7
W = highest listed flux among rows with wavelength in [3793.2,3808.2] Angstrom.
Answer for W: 18.02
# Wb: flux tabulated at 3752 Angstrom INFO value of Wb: 16.64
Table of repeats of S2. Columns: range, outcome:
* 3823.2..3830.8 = 13.5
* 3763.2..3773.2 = 14.6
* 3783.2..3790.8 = 16.4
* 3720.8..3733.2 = 18.5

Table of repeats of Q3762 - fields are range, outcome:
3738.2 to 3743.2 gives 17.5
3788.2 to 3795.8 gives 17.1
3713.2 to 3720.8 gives 19.9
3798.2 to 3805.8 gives 17.2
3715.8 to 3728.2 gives 18.9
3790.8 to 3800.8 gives 17.4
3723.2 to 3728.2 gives 18.9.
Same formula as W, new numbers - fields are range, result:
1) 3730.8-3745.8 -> 18.76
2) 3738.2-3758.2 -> 19.12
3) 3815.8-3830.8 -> 15.41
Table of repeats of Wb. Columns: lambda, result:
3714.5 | 20.43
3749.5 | 19.12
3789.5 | 17.28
